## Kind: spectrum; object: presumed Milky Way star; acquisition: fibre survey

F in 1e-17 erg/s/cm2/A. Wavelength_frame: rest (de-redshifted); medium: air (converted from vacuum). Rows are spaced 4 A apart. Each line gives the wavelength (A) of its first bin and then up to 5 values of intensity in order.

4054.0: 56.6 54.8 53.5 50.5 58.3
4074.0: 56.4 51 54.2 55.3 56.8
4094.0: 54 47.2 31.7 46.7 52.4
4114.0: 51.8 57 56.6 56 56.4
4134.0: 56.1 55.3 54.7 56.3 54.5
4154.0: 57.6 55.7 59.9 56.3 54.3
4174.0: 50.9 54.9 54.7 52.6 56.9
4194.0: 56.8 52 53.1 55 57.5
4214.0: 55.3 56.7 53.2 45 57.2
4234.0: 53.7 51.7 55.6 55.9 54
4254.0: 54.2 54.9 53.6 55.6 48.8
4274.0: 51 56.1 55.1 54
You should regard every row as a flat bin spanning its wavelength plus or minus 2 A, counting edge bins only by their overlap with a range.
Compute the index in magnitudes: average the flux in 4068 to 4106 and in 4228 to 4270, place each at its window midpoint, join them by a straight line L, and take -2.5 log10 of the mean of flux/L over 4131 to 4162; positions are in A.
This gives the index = -0.07 mag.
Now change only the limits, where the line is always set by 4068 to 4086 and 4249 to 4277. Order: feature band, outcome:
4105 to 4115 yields 0.09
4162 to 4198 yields -0.02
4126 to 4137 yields -0.03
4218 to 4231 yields 0.03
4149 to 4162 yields -0.05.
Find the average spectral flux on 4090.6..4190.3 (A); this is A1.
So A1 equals 53.6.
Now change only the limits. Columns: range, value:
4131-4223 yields 55.3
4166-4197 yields 54.5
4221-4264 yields 53.6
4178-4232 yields 54.3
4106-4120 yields 52.7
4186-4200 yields 54.9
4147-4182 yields 55.5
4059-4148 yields 53.1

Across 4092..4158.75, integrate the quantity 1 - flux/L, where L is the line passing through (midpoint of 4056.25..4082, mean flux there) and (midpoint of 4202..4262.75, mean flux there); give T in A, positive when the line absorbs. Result 1.5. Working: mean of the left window 54.1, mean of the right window 54.2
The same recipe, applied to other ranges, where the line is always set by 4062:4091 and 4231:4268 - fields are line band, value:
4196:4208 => 0.2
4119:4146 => -0.7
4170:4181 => 0.2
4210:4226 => 0.1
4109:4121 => 0.1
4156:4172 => -0.6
